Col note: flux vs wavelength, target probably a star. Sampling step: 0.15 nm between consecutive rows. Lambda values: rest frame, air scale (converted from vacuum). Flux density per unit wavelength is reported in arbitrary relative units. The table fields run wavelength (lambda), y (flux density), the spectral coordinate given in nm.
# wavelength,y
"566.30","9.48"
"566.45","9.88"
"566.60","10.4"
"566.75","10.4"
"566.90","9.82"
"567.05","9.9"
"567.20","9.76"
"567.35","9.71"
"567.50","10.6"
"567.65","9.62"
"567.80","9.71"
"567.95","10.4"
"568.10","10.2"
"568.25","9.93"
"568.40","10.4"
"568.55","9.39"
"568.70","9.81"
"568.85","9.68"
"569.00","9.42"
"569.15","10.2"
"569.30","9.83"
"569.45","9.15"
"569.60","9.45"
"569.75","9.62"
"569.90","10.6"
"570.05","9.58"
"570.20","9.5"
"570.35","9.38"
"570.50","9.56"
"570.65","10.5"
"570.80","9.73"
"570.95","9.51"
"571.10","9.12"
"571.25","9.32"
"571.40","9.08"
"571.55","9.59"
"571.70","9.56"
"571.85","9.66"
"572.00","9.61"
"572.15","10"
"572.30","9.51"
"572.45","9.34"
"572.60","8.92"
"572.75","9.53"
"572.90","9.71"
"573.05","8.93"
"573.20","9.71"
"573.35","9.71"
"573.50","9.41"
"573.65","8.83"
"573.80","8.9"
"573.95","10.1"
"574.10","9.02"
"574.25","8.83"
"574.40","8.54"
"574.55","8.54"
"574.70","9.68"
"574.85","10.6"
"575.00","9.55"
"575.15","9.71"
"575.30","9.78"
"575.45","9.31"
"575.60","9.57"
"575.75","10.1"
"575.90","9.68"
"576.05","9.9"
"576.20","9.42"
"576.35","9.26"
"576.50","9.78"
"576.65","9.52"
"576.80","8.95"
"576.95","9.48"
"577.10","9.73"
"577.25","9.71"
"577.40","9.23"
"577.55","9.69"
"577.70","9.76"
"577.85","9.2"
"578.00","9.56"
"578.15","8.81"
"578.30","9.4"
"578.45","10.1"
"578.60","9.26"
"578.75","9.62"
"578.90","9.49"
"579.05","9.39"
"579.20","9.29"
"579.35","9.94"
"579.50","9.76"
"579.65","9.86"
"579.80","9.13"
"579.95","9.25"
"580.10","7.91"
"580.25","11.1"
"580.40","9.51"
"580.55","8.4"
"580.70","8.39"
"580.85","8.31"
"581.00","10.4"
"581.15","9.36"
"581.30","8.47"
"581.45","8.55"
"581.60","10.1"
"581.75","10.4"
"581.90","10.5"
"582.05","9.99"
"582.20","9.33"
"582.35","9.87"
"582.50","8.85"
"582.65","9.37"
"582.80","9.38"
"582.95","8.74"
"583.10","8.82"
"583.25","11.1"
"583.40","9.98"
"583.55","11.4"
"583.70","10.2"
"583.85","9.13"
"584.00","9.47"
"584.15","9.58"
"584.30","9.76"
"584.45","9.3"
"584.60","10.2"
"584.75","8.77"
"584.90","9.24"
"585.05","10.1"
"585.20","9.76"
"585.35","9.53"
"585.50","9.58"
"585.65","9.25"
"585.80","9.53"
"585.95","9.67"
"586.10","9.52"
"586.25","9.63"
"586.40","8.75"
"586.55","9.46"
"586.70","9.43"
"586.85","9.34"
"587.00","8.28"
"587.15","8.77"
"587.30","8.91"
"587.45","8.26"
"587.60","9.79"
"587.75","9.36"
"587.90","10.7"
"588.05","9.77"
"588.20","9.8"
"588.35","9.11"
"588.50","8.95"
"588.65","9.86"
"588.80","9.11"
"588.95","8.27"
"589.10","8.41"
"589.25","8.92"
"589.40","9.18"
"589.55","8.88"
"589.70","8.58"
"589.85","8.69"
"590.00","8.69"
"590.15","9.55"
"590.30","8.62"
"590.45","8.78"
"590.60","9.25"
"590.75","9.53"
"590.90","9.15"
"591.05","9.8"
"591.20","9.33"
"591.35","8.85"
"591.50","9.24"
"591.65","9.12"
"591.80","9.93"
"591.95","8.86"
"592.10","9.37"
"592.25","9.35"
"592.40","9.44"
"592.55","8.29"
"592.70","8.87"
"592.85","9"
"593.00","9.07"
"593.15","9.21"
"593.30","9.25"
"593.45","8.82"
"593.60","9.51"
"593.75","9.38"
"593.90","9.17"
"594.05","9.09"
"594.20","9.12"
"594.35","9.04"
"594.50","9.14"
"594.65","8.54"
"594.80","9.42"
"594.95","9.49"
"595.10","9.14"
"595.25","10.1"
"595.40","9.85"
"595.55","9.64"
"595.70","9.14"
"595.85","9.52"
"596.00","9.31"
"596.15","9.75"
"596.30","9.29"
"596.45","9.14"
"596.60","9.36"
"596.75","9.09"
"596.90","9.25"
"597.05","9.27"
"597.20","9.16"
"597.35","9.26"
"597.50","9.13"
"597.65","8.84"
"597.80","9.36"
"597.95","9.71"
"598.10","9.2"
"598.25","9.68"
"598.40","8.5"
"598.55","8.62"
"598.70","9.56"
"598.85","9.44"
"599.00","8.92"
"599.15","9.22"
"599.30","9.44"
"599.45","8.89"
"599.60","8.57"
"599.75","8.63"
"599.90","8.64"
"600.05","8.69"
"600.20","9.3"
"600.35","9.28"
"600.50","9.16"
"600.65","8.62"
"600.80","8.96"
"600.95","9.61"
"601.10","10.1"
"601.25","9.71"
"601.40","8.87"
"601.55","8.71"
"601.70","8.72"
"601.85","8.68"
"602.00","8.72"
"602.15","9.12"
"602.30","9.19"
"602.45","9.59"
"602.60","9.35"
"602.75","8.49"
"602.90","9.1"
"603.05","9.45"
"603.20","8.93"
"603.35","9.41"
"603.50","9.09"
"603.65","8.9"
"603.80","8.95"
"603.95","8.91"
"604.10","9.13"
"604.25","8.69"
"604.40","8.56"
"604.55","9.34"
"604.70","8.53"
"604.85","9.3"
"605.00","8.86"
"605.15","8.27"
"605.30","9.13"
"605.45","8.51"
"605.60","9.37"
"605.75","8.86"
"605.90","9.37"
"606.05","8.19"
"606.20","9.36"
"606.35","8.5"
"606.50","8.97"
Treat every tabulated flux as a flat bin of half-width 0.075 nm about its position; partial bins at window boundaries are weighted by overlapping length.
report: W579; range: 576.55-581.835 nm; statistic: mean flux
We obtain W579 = 9.4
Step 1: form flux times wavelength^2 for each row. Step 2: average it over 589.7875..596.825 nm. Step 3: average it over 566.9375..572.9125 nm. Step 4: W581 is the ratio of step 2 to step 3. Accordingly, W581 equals 1.03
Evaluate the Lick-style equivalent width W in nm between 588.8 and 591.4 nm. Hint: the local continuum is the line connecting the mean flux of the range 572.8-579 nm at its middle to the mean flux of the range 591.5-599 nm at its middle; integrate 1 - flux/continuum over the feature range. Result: 0.090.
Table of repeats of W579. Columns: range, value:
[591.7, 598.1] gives 9.25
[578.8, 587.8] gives 9.45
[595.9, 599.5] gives 9.23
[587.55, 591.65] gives 9.19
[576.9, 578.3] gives 9.46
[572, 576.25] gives 9.46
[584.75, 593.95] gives 9.21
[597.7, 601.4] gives 9.15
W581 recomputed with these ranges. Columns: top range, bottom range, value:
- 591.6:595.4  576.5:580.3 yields 1.02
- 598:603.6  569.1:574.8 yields 1.06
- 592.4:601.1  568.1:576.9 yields 1.04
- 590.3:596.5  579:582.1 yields 1.02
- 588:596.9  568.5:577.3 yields 1.03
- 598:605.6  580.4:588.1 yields 1.01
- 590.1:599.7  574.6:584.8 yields 1.02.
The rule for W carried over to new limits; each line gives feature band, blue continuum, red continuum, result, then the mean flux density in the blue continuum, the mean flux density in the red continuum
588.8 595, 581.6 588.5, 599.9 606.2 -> 0.18 nm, 9.55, 9.02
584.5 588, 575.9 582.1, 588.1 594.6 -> -0.05 nm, 9.46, 9.11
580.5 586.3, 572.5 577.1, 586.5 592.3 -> -0.17 nm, 9.44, 9.16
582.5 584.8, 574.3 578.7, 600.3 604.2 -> -0.07 nm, 9.51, 9.1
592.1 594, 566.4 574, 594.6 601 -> 0.03 nm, 9.69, 9.2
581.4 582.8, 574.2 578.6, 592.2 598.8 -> -0.04 nm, 9.5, 9.23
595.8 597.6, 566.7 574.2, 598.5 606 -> -0.03 nm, 9.65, 9.03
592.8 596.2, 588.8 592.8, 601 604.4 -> -0.09 nm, 9.04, 9.07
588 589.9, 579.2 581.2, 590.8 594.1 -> 0.04 nm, 9.33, 9.19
